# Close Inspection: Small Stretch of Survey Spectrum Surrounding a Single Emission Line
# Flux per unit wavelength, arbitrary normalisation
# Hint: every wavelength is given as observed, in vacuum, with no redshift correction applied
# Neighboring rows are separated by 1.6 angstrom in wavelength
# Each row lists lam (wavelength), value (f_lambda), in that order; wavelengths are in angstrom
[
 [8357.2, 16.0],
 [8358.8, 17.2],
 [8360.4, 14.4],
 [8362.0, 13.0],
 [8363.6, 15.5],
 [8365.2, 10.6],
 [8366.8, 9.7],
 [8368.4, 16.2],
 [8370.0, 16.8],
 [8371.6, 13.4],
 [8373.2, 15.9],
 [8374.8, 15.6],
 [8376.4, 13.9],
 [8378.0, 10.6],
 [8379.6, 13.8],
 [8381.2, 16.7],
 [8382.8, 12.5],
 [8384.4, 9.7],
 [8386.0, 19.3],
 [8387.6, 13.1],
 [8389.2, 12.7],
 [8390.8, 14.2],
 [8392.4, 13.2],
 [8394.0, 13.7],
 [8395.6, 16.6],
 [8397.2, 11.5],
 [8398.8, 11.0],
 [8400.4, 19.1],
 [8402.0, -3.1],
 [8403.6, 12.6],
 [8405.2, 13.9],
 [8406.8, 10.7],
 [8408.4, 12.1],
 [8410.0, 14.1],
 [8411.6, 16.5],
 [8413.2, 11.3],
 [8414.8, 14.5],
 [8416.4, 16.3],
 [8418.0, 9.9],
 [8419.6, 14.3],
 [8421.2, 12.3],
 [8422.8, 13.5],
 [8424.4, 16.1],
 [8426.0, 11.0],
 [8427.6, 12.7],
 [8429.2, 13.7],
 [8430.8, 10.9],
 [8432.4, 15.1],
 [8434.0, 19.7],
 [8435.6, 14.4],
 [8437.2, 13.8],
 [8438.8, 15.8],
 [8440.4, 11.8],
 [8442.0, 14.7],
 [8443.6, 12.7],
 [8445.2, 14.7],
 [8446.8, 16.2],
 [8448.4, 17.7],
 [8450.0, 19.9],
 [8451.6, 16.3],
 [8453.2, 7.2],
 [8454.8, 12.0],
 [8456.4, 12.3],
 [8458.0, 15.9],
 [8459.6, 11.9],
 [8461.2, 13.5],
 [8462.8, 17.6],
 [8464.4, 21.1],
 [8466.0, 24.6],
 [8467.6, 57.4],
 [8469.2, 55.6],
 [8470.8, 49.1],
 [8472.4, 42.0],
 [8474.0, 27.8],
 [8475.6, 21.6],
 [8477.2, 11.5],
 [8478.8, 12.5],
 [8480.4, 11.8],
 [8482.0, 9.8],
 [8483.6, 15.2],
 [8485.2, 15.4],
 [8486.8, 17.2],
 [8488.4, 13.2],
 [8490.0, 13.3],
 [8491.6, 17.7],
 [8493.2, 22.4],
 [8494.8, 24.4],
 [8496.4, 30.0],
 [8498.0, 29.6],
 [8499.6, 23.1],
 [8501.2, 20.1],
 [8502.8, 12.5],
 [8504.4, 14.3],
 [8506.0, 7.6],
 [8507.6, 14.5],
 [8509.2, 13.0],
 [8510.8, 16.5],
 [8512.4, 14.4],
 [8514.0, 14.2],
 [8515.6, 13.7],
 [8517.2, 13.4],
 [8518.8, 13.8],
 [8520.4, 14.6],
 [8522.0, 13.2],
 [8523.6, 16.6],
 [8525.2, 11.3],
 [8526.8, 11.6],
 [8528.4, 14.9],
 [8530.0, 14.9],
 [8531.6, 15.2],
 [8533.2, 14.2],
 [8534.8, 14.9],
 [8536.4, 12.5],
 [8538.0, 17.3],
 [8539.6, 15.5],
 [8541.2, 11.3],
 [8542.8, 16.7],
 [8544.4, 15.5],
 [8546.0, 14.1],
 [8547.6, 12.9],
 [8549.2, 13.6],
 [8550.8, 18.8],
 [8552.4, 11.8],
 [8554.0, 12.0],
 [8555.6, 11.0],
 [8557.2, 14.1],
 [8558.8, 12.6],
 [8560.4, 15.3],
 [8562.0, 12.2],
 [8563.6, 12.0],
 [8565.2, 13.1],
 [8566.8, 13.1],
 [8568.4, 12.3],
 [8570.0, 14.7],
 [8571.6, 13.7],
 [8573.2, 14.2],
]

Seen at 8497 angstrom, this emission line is [N II]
